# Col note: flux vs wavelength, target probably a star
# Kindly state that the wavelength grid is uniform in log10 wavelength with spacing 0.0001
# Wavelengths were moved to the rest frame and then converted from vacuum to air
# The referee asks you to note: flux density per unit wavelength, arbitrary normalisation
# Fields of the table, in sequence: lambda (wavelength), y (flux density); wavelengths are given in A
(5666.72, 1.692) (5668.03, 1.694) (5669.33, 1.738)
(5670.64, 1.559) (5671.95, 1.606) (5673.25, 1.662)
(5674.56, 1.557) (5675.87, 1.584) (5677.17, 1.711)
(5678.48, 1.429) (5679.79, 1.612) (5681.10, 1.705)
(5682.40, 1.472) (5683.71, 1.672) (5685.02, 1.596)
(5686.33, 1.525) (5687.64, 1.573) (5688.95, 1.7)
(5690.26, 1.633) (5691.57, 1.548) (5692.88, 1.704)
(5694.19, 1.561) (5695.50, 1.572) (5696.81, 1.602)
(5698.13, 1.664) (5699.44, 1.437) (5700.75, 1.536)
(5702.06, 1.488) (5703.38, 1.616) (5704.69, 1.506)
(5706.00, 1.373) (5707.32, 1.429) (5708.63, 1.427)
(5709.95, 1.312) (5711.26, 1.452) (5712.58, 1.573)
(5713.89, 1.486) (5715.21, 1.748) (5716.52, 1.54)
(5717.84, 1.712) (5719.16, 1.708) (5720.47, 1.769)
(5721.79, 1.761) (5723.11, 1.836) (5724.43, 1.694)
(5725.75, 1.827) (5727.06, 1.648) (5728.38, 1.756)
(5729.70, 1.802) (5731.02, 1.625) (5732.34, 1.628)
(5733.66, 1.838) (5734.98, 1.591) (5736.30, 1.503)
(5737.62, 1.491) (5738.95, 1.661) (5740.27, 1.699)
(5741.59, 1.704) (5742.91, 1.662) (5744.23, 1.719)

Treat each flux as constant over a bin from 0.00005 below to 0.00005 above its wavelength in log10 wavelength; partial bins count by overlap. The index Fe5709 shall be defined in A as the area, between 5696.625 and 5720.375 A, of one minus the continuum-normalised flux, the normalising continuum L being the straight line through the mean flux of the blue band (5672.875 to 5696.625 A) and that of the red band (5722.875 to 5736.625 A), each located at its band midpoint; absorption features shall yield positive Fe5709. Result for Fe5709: 1.7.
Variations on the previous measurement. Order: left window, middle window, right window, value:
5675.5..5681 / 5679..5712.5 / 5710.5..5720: 1.1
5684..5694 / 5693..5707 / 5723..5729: 0.9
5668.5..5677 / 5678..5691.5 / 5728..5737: 0.4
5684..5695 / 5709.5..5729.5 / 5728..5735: 0.3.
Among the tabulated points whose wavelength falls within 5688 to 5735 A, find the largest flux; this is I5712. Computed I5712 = 1.838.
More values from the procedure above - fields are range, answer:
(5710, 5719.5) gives 1.748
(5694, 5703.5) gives 1.664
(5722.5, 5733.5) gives 1.836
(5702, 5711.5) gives 1.616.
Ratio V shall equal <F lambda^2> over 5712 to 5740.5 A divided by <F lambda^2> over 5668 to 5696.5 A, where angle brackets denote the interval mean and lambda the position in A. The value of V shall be 1.06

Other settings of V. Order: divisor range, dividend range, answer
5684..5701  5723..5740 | 1.07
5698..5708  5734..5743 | 1.10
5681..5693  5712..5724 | 1.06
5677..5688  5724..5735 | 1.10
